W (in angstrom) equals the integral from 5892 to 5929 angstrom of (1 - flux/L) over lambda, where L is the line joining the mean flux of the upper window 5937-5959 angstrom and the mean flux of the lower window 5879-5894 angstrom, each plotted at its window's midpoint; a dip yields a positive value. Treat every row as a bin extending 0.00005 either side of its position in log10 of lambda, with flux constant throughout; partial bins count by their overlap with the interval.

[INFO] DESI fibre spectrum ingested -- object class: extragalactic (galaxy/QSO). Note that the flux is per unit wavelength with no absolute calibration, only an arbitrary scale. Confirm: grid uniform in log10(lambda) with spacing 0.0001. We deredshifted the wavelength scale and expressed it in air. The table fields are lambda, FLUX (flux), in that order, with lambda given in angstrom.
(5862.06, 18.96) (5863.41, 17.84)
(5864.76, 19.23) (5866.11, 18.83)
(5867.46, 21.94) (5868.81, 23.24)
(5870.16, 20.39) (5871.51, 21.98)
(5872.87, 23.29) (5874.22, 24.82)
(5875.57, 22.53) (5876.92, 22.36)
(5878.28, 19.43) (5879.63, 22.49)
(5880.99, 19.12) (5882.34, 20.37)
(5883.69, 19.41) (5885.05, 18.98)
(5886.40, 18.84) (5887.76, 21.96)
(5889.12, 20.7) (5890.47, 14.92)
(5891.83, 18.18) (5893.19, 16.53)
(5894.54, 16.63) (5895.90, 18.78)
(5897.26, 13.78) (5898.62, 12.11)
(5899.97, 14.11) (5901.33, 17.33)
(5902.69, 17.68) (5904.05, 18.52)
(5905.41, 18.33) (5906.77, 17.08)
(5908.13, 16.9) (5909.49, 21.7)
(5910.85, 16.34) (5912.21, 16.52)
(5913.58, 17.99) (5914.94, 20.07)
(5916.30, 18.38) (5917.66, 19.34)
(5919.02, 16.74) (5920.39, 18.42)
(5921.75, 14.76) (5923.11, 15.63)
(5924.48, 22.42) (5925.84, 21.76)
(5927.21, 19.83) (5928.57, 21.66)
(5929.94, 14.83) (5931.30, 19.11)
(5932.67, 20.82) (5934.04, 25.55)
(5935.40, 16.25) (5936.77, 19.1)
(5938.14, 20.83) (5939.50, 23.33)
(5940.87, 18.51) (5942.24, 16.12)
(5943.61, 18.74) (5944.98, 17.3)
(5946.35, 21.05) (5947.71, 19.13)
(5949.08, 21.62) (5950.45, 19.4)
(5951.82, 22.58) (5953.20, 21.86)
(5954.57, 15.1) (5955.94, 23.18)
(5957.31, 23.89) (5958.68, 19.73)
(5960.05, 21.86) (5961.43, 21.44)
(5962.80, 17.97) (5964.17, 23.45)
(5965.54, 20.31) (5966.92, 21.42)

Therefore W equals 3.5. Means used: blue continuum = 19.2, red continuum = 20.1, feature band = 17.7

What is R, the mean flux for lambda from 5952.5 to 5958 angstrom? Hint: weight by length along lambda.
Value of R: 21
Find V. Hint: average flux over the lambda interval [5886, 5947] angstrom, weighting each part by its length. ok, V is 18.3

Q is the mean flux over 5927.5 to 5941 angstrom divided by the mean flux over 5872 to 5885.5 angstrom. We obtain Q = 0.94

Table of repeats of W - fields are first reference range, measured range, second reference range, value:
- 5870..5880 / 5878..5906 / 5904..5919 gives 3.3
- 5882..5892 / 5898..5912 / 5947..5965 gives 1.9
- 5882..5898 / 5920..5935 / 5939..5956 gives -0.3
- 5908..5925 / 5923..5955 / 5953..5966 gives -0.5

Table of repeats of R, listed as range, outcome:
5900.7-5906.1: 18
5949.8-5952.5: 21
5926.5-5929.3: 20.6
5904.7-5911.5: 18.1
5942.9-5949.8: 19.6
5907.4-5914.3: 17.9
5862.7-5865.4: 18.5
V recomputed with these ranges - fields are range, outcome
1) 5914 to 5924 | 17.7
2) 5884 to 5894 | 18.6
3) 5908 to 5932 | 18.5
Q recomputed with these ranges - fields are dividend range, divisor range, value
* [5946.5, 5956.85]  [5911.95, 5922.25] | 1.15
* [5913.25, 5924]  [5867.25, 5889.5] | 0.83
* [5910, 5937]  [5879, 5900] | 1.04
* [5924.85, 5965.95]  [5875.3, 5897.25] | 1.05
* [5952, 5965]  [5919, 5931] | 1.13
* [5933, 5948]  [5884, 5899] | 1.12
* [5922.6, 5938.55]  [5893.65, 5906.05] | 1.21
